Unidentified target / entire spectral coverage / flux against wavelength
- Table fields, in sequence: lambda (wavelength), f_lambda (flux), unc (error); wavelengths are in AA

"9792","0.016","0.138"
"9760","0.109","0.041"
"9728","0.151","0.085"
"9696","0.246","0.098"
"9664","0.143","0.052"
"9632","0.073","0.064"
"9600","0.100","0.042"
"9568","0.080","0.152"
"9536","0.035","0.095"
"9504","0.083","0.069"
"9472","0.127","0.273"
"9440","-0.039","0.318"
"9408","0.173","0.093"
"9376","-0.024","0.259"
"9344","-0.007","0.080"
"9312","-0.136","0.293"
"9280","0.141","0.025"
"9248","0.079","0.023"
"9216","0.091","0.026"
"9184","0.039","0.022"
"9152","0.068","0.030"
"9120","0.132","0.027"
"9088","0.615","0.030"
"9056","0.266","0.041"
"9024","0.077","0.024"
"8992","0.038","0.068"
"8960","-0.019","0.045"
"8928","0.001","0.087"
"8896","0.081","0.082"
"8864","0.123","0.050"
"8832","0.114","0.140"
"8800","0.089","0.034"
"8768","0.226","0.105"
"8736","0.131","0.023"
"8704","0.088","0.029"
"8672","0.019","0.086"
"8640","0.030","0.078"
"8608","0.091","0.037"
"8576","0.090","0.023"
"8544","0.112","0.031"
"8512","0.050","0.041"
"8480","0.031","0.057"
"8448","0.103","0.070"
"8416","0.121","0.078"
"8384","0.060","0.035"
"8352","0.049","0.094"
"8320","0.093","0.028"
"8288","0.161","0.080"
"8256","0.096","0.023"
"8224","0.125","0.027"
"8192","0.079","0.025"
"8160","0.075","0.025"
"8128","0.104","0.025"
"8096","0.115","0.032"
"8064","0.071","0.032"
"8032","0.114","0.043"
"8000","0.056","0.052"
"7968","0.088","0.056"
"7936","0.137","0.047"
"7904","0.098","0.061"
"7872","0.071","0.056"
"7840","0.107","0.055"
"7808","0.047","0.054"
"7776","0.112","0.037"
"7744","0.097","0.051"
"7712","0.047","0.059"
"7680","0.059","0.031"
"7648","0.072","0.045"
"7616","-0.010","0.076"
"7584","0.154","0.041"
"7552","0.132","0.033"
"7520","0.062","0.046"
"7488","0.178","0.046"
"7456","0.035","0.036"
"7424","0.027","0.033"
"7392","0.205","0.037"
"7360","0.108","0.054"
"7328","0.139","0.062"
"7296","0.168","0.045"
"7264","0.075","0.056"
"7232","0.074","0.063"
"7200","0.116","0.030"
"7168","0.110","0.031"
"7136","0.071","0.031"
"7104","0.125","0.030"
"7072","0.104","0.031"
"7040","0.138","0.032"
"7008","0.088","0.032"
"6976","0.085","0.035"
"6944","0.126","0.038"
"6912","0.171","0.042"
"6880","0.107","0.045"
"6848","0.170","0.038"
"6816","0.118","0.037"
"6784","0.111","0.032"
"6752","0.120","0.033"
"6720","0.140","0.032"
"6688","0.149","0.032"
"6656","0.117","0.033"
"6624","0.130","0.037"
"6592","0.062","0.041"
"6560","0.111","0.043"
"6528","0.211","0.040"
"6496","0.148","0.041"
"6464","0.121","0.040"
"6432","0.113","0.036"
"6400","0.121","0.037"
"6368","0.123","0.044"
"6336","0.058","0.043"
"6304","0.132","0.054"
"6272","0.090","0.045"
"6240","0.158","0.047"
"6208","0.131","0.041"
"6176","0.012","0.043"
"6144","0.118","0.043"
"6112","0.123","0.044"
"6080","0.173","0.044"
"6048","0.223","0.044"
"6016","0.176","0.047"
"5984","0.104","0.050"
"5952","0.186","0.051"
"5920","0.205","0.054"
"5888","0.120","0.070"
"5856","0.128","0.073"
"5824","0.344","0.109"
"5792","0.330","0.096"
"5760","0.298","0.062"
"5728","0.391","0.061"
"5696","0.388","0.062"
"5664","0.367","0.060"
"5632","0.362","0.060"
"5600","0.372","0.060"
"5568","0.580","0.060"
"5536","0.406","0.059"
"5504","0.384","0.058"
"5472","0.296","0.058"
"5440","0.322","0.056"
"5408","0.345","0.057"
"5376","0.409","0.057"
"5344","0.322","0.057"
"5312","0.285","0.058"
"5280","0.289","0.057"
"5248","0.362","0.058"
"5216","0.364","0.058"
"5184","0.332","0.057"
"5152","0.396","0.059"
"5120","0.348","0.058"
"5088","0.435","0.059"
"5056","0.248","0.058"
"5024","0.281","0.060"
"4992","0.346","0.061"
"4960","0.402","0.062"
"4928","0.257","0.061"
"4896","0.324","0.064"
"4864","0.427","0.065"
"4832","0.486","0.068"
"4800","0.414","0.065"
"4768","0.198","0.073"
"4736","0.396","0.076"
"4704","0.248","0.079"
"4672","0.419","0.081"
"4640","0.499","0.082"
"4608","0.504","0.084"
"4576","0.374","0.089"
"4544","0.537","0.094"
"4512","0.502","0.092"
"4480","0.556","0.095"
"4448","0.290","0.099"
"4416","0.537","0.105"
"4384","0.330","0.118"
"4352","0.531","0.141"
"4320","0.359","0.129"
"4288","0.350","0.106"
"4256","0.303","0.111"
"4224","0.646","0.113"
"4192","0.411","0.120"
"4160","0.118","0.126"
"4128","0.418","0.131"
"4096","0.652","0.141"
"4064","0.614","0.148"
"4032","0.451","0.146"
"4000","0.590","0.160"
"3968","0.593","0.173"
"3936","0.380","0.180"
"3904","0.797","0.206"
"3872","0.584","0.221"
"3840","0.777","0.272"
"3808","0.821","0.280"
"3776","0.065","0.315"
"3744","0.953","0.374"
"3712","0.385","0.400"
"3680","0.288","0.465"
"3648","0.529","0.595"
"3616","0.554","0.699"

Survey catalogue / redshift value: 1.434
